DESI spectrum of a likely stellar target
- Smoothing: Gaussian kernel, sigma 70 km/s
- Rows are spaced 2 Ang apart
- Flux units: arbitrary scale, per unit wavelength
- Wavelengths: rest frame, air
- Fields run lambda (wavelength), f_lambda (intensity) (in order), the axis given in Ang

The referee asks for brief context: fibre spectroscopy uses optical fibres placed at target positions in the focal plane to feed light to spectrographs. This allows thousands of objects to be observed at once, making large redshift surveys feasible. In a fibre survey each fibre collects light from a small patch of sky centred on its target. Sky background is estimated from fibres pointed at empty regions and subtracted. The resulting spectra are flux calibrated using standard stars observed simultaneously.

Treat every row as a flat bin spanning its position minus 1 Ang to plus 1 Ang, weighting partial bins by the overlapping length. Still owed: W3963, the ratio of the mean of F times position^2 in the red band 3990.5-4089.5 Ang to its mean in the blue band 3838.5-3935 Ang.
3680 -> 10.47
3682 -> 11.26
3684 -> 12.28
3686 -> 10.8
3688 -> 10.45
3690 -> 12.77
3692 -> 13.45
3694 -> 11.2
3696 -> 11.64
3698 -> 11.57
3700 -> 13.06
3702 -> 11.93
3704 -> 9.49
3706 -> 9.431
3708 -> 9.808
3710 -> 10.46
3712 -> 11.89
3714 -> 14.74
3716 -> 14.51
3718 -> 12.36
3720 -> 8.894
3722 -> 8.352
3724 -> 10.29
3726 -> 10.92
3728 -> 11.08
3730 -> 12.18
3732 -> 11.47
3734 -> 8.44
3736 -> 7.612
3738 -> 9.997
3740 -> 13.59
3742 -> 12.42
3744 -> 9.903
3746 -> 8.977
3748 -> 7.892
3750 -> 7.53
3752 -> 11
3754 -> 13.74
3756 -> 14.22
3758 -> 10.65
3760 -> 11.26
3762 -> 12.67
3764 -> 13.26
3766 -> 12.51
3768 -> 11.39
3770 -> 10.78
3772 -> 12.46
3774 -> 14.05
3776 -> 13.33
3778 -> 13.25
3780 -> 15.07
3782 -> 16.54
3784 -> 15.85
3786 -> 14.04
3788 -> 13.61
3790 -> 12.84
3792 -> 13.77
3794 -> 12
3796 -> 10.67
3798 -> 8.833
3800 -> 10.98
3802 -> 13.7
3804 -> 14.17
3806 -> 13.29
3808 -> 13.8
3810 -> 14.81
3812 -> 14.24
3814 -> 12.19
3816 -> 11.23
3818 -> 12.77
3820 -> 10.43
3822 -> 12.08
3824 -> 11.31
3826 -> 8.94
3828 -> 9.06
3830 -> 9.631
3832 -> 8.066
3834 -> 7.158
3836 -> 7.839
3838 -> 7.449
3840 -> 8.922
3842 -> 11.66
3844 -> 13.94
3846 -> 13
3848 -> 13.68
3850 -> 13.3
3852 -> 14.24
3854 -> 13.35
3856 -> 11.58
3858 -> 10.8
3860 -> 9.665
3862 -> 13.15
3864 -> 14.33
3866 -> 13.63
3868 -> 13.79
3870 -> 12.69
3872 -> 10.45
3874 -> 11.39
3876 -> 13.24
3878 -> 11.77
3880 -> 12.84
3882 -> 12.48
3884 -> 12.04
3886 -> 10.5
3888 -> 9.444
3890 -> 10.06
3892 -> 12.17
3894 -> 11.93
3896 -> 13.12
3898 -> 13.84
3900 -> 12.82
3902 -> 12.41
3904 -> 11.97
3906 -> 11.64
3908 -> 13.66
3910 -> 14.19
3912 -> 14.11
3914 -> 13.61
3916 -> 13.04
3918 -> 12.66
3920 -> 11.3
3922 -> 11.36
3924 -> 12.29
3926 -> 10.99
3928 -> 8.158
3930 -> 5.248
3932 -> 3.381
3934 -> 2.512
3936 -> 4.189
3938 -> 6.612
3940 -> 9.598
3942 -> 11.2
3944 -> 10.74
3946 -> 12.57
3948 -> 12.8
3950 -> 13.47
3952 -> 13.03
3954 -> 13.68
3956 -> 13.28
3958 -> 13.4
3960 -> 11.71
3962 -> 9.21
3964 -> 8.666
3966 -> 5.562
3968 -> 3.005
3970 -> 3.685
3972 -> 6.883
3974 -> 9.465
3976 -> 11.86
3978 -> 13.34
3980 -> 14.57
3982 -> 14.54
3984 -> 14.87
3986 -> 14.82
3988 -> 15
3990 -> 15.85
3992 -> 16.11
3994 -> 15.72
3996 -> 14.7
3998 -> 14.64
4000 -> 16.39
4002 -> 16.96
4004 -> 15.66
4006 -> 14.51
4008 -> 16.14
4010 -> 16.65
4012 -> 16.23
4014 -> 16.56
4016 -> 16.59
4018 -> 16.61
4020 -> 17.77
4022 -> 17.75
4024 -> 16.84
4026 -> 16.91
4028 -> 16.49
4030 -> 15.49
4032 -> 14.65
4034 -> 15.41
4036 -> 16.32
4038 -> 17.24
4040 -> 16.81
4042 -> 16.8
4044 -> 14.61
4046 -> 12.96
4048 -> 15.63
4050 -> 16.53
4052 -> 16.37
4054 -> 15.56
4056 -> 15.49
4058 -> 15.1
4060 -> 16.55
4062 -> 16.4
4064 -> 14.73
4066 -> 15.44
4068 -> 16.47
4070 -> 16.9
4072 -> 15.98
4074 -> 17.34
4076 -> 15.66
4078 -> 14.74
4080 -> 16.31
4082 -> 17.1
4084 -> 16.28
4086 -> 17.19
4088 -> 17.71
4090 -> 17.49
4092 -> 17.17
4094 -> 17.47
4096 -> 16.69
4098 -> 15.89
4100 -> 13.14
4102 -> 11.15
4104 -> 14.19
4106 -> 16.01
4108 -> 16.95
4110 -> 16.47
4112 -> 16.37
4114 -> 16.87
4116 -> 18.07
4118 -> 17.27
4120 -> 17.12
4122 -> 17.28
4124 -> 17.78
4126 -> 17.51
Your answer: 1.5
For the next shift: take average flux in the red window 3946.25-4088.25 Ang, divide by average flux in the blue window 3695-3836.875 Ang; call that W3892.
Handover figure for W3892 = 1.26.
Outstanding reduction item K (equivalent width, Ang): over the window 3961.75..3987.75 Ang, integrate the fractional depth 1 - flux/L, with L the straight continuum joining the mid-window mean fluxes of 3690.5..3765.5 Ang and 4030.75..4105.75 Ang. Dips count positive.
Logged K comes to 7.8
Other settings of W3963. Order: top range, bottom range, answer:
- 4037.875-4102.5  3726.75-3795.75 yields 1.56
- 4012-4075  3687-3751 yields 1.75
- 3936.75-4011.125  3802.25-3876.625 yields 1.13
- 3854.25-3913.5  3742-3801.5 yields 1.07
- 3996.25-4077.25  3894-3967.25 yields 1.56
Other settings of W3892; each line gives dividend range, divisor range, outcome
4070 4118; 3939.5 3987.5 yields 1.46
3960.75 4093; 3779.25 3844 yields 1.26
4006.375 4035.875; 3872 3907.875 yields 1.37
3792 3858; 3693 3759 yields 1.05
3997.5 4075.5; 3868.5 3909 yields 1.34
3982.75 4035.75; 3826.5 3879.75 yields 1.40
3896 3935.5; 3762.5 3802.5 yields 0.85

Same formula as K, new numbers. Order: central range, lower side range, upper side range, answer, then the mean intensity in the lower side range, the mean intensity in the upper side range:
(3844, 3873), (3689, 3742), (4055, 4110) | 0.8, 11.2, 16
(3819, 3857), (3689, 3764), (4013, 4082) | 6.1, 11.1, 16.1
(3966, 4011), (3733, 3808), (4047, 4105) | 4.9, 12.1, 16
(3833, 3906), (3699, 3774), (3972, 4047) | 7.6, 11.2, 15.4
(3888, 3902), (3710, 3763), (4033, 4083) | 1.4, 11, 15.9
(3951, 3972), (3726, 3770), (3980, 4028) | 7.9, 11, 16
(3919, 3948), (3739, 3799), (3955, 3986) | 5.5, 12.3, 10.4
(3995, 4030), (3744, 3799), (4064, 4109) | -2.7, 12.3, 16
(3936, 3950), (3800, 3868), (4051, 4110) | 3.4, 11.8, 16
